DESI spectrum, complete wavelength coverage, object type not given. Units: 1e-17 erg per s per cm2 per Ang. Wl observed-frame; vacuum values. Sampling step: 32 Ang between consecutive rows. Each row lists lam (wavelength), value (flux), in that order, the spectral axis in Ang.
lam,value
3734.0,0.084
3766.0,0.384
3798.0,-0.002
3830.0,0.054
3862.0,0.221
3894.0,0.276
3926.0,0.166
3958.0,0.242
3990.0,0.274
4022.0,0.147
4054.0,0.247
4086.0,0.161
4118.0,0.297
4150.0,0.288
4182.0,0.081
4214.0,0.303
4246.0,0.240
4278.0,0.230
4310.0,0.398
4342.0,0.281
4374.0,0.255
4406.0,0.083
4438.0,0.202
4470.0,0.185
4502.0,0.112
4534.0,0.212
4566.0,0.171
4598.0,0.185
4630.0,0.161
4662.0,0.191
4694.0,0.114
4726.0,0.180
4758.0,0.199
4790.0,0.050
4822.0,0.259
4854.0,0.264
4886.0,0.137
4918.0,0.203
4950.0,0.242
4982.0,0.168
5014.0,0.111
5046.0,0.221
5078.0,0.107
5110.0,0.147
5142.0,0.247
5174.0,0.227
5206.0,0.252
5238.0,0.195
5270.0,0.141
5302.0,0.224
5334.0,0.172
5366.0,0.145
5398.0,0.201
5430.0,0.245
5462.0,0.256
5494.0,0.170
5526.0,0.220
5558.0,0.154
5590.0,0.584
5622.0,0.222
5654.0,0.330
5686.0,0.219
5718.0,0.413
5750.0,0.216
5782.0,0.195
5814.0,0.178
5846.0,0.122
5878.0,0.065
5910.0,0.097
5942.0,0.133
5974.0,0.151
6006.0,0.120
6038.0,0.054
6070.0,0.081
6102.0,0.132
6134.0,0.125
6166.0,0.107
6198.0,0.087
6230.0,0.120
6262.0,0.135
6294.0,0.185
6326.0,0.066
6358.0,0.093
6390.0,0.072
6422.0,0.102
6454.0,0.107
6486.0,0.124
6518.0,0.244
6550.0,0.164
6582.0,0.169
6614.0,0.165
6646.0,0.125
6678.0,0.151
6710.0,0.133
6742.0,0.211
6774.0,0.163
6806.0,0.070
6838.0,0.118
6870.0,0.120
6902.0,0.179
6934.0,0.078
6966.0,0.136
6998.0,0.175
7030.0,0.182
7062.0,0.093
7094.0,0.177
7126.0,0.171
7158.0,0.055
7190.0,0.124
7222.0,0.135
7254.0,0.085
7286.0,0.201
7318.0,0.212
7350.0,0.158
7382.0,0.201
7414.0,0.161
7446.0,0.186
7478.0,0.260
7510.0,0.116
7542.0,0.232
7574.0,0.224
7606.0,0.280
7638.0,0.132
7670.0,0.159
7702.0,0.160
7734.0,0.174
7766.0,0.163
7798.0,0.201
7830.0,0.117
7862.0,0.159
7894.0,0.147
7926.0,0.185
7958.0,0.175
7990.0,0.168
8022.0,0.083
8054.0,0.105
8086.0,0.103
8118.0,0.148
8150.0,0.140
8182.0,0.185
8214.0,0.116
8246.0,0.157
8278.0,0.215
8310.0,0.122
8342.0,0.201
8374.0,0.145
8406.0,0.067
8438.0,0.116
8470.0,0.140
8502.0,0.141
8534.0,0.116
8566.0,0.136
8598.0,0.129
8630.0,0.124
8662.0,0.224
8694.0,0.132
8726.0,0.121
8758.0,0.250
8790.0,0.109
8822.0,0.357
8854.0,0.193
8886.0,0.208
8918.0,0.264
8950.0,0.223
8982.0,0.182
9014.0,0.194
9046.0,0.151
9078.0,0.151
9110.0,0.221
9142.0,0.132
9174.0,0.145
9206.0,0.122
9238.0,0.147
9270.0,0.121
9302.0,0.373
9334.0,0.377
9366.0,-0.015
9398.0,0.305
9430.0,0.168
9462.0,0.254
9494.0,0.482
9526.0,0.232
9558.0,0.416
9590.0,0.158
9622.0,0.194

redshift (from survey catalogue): 0.75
